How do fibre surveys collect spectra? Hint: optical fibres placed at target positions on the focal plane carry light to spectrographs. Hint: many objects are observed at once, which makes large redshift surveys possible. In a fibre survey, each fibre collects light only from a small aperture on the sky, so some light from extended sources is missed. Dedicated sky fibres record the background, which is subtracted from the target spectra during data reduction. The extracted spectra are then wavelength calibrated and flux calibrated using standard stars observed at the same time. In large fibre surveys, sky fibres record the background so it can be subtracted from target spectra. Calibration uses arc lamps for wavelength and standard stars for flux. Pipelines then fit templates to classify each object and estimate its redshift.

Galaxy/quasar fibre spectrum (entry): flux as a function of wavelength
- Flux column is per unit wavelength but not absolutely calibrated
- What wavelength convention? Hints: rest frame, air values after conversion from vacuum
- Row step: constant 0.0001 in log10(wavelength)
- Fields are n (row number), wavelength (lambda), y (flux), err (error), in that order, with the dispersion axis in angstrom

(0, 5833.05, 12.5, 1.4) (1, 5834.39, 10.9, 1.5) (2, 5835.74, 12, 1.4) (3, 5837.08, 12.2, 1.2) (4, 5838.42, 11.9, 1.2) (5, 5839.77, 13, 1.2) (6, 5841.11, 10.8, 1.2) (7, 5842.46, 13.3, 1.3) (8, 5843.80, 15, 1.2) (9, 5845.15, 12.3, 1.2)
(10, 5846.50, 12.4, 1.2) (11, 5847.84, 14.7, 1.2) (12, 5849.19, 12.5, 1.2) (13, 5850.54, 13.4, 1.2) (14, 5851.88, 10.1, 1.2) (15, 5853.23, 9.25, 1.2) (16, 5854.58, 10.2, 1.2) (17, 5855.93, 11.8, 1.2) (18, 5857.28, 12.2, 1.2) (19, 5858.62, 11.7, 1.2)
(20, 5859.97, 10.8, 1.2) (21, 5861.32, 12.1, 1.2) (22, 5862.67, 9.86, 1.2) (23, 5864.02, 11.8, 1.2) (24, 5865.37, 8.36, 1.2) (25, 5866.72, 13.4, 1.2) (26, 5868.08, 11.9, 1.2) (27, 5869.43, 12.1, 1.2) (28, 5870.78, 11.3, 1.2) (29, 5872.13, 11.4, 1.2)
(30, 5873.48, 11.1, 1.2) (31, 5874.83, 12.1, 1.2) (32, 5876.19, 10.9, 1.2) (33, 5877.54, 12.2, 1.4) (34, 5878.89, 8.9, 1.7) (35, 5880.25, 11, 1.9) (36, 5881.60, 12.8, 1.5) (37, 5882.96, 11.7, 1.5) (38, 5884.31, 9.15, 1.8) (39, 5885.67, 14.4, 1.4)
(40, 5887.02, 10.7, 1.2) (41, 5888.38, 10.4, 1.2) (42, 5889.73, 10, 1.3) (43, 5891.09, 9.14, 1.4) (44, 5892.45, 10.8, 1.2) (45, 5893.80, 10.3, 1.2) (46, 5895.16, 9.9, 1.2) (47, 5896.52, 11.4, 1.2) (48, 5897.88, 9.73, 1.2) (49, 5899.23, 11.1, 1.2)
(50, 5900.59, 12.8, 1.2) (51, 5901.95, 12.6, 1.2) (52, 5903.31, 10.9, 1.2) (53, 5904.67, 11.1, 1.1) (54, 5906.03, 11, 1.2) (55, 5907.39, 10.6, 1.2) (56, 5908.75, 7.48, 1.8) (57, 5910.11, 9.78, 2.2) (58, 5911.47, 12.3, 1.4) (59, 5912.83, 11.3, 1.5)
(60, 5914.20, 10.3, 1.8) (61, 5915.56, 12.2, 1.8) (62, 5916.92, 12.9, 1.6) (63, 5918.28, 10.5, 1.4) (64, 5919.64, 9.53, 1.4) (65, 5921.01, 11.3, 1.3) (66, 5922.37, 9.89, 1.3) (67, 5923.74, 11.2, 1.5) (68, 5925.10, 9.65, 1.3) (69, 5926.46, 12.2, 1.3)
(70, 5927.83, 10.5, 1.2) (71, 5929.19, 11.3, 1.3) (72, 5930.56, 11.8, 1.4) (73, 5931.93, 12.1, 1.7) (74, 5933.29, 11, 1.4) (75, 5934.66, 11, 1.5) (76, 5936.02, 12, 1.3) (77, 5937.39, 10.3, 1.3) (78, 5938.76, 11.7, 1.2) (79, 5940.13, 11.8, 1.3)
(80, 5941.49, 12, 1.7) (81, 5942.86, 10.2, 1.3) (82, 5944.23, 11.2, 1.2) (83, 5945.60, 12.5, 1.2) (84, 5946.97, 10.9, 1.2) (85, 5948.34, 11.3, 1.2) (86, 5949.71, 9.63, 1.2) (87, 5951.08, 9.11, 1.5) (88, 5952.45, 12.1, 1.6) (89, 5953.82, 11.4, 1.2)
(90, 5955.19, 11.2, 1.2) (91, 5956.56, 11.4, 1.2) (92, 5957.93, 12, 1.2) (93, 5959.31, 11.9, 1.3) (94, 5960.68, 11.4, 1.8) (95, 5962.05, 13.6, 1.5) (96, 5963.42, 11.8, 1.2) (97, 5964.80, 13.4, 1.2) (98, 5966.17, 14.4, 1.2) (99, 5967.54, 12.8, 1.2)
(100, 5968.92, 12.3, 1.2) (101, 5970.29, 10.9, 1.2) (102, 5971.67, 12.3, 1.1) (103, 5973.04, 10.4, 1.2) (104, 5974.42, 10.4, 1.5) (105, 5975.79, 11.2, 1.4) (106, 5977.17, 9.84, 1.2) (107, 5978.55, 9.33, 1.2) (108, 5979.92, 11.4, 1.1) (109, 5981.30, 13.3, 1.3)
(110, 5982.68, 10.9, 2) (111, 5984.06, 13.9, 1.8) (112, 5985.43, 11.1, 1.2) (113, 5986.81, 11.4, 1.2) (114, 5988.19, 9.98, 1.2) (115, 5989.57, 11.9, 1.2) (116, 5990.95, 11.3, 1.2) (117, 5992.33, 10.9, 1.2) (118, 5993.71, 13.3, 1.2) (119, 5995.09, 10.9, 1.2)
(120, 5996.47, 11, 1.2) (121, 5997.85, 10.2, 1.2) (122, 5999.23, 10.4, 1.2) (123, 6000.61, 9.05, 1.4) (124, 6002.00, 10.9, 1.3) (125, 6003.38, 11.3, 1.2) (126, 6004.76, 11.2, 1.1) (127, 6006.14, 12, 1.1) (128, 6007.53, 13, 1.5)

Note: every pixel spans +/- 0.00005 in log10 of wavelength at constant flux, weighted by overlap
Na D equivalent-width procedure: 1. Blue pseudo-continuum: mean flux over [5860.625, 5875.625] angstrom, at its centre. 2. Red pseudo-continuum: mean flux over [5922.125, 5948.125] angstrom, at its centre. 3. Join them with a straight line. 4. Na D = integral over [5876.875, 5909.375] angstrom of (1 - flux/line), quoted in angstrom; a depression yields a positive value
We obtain 1.42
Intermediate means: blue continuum 11.4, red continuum 11.2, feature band 10.8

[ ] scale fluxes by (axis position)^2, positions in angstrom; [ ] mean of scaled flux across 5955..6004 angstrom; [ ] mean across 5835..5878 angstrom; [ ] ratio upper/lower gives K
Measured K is 1.01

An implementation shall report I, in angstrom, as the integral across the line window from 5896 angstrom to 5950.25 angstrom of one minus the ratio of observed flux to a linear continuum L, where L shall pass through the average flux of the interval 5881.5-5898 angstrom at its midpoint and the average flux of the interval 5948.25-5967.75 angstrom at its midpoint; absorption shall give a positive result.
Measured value 1.0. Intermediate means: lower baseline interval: 10.8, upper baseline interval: 11.8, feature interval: 11.1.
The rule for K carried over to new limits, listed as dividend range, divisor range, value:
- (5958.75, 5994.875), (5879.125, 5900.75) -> 1.11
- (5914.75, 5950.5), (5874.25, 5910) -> 1.04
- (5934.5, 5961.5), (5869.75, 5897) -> 1.05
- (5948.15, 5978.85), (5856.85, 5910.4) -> 1.07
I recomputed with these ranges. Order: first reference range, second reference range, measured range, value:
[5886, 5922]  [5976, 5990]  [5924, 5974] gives -2.0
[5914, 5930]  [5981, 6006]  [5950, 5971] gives -1.5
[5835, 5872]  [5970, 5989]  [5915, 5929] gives 0.6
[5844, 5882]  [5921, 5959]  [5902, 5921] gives 0.8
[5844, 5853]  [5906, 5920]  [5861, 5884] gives 1.1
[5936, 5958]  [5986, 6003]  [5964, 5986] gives -1.4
